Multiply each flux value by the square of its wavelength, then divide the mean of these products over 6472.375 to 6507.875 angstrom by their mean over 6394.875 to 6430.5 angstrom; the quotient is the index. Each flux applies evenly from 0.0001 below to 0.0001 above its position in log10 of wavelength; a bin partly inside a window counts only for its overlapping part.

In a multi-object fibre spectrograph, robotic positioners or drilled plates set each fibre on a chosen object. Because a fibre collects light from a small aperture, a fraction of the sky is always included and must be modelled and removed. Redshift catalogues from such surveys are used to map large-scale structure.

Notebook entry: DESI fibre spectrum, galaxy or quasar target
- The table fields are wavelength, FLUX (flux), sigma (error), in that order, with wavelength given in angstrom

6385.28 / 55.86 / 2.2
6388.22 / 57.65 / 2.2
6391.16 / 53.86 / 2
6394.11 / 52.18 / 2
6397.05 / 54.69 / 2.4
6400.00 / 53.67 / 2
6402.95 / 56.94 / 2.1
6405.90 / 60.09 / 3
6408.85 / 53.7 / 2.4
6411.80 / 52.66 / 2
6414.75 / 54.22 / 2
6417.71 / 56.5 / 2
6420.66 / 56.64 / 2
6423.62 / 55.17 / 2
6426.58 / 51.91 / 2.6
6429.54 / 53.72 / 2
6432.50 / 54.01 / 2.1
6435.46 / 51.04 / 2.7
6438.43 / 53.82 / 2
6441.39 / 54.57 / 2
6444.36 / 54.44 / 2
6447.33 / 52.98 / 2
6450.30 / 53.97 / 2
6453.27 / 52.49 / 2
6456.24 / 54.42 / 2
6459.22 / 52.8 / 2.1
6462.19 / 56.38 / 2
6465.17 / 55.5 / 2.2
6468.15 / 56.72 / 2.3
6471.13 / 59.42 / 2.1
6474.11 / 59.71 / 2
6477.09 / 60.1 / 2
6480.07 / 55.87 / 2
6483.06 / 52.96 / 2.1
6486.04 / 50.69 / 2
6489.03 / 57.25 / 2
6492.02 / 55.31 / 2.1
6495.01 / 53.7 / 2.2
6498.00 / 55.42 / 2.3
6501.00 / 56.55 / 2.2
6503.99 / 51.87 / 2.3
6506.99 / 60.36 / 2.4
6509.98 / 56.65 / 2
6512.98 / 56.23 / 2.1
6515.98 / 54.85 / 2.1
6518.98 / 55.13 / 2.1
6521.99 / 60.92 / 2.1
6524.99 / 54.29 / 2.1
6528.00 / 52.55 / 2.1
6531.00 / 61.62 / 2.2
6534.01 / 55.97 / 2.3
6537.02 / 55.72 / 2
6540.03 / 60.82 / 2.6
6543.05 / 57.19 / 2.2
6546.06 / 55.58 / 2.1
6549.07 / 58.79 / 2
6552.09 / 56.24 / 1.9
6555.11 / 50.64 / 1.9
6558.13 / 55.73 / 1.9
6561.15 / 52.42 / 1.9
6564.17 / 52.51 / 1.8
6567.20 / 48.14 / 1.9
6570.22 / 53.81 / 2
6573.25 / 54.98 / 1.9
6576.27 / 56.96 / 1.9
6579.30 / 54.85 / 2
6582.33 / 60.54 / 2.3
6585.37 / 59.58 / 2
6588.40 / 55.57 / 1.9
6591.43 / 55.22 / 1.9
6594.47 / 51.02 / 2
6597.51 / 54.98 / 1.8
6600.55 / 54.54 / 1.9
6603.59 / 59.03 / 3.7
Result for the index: 1.04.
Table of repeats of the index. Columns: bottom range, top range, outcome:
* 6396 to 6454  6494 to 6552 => 1.07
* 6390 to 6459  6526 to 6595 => 1.07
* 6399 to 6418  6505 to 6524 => 1.07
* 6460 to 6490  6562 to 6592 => 1.01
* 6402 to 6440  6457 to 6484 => 1.05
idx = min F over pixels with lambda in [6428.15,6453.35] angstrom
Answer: 51.04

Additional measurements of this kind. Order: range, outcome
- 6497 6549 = 51.87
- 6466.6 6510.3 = 50.69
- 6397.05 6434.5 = 51.91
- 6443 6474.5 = 52.49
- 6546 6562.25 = 50.64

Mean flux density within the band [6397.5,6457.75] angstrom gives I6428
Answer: 54.3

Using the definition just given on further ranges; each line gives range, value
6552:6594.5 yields 54.6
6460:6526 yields 56.2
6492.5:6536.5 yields 56.1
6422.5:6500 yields 54.8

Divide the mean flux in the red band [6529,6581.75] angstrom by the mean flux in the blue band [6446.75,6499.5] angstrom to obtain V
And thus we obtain 1.00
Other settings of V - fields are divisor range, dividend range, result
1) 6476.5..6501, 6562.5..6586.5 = 1.00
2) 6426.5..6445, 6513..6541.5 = 1.06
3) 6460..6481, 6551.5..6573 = 0.92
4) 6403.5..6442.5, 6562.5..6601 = 1.01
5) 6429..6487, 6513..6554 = 1.04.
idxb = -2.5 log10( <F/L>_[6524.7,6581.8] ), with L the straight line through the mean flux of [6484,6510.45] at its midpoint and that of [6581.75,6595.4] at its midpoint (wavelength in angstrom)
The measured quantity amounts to 0.01 mag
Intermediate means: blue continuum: 55.2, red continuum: 56.3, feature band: 55.3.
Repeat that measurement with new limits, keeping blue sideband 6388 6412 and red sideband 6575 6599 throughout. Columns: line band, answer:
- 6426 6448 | 0.04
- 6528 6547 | -0.03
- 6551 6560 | 0.04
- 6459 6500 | -0.01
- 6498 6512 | -0.01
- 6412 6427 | 0.00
